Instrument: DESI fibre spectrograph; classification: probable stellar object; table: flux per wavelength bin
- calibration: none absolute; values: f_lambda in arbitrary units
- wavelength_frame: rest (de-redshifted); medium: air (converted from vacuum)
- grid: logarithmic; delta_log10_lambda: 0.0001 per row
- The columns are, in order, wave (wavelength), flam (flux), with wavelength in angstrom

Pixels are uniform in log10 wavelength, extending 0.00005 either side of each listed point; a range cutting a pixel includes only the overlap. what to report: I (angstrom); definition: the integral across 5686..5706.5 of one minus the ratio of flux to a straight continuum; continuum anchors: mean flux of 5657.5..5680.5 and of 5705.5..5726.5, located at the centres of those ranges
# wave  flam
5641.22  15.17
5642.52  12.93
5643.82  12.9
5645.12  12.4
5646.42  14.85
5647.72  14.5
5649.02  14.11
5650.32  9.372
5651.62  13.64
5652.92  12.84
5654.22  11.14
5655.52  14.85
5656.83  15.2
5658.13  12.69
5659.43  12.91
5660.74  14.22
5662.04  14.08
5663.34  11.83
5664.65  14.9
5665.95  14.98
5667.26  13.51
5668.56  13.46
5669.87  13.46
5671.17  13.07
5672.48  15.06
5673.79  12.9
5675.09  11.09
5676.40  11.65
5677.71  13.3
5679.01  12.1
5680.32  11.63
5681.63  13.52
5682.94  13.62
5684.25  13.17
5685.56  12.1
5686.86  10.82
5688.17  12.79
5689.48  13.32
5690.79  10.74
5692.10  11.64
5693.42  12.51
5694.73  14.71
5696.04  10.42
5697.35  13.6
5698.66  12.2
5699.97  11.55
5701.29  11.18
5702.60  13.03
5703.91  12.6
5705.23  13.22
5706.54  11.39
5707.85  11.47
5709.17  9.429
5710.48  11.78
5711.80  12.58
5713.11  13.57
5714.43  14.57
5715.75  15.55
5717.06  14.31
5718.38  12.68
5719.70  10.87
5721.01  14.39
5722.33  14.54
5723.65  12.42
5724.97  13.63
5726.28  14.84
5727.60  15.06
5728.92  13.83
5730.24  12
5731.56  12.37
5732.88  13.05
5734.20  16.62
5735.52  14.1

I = 1.3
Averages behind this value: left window 13.2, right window 13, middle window 12.3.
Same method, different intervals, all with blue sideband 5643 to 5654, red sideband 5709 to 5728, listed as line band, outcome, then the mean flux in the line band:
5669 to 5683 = 0.36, 12.8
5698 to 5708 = 0.92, 12.1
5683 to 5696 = 0.85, 12.4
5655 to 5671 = -0.88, 13.8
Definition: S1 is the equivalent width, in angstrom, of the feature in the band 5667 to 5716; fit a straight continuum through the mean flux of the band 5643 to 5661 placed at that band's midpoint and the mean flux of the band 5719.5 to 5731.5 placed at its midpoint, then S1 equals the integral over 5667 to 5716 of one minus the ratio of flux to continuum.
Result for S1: 3.12 angstrom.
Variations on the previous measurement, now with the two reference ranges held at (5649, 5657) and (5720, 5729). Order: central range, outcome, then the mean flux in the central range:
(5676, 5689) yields 0.8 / 12.5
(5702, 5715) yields 1.3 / 12.3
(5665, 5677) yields -0.2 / 13.3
